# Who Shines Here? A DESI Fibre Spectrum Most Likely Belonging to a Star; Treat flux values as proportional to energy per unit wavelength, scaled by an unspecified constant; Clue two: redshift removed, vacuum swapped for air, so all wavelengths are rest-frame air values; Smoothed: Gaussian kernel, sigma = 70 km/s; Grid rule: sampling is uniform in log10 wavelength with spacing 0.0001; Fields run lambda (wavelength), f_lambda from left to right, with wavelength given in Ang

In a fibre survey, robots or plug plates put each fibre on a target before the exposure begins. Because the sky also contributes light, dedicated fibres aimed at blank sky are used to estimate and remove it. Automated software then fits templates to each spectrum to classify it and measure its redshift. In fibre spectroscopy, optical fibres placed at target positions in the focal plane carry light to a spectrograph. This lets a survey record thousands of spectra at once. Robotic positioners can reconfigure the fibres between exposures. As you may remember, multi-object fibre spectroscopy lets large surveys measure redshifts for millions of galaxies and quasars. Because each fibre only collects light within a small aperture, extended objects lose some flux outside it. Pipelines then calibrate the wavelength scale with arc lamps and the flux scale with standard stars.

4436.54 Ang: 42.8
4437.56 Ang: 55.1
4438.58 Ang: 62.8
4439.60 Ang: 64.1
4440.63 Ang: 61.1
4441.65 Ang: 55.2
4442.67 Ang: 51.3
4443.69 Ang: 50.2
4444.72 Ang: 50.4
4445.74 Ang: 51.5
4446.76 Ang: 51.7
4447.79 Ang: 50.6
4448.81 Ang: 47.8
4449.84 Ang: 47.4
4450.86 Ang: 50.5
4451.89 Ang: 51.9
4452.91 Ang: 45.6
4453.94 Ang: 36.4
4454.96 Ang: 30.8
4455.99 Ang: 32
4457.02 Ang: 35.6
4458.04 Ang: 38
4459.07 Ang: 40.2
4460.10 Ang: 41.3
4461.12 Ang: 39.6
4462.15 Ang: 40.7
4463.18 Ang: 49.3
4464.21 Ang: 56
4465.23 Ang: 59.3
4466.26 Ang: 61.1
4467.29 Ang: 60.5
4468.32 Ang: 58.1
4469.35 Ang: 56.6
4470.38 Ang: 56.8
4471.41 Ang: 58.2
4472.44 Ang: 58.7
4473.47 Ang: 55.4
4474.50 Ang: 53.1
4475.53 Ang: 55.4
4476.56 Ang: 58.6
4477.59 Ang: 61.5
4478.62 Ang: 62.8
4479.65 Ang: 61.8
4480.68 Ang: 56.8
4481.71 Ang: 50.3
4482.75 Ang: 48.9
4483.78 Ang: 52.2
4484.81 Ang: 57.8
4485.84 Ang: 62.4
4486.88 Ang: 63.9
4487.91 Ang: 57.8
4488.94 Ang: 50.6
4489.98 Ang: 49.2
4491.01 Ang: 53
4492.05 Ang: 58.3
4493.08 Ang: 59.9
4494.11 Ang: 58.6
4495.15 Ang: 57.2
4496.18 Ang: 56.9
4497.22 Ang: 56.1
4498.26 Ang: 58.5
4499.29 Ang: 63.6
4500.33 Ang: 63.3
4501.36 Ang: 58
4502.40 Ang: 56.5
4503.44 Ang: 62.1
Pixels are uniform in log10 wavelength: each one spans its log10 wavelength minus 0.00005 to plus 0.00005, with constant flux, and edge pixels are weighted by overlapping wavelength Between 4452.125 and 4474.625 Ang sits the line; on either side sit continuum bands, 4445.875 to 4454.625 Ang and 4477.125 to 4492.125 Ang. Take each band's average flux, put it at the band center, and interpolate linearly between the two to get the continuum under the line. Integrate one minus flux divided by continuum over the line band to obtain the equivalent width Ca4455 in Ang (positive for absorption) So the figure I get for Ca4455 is 1.26 Ang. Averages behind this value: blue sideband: 47.6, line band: 48.3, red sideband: 56.4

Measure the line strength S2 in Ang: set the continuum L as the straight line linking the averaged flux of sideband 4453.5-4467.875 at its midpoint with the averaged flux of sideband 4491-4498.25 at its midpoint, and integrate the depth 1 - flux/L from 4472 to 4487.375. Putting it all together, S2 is -1.7 Ang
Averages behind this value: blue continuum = 44.5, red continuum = 57.5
